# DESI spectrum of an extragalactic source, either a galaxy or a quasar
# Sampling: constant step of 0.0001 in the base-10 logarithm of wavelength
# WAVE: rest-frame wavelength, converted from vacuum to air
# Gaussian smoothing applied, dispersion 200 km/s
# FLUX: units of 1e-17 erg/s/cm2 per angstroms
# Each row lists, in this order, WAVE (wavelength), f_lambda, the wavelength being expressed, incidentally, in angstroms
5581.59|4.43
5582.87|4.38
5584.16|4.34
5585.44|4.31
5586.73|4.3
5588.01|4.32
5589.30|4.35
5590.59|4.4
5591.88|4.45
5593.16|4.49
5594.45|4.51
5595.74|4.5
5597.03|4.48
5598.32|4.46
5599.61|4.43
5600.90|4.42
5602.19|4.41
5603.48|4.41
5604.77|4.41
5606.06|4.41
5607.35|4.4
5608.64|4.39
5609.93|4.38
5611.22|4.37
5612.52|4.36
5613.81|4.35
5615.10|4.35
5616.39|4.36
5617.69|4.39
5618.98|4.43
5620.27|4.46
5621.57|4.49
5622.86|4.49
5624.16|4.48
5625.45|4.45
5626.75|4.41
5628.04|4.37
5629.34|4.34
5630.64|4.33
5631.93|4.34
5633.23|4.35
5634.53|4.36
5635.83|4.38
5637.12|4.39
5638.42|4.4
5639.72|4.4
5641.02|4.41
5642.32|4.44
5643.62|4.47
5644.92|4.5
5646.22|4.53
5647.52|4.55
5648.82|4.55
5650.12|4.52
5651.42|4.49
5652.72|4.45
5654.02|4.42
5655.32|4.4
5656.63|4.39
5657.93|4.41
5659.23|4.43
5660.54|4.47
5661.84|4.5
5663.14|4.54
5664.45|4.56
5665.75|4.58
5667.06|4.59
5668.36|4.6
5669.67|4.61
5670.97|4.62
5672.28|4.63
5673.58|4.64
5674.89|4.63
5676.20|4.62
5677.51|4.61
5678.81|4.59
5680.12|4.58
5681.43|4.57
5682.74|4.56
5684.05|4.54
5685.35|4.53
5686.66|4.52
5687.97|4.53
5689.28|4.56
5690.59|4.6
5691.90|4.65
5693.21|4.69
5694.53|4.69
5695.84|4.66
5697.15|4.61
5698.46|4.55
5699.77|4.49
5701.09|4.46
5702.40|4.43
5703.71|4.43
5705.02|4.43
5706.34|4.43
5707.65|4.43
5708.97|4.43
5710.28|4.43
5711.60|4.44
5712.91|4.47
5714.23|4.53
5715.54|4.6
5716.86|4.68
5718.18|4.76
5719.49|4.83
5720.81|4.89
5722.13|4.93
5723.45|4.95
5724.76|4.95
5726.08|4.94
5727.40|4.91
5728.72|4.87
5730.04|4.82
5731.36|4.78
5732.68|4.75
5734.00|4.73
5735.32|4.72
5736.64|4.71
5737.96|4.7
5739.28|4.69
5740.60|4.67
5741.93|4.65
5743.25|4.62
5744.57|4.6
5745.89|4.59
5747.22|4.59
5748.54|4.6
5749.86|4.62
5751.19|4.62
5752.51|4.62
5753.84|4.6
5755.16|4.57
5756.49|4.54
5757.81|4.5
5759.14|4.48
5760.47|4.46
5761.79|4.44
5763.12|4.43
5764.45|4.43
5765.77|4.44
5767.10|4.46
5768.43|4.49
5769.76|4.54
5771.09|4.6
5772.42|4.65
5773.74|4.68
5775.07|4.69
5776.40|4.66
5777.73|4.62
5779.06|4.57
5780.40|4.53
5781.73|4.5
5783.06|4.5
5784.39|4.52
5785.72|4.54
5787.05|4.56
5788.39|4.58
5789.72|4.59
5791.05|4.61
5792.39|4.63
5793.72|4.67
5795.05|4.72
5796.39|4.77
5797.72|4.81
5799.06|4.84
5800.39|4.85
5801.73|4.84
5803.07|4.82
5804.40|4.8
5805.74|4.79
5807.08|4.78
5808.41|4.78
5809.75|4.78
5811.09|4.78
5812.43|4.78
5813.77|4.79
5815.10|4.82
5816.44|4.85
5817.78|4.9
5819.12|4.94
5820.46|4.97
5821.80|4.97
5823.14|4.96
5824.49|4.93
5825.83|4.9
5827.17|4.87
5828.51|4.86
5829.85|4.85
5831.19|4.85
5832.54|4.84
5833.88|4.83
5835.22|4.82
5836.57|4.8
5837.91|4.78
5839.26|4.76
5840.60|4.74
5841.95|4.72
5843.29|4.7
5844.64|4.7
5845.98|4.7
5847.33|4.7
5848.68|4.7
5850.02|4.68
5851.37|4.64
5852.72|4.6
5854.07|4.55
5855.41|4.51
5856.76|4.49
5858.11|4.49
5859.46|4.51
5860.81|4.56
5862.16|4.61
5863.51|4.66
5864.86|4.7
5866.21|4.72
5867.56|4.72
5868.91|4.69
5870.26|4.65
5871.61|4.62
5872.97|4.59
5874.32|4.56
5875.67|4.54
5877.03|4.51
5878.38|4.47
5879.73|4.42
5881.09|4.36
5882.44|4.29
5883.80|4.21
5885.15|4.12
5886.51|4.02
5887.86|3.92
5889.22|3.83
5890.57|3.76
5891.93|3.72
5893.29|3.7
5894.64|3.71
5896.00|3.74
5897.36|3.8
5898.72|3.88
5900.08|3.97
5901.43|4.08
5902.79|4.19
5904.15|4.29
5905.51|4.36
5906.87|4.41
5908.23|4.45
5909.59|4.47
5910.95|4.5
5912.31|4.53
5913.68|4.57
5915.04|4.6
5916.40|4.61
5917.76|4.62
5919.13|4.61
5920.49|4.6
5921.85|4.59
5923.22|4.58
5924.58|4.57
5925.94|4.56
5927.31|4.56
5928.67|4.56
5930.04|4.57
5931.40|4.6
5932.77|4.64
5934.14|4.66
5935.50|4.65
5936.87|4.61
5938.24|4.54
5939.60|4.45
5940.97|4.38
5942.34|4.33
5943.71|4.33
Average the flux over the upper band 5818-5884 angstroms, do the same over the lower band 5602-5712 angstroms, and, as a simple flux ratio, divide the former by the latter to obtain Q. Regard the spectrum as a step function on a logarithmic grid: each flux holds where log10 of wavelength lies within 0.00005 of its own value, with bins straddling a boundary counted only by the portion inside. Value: 1.04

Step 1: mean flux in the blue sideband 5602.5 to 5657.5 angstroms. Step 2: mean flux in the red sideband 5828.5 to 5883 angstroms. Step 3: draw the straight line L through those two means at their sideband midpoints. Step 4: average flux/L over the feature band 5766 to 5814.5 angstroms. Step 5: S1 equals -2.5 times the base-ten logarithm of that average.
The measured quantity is -0.02 mag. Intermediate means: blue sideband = 4.42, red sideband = 4.64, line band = 4.67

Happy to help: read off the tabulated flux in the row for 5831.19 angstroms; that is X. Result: 4.85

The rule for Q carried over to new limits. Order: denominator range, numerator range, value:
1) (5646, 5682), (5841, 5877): 1.02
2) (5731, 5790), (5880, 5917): 0.91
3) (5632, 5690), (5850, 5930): 0.97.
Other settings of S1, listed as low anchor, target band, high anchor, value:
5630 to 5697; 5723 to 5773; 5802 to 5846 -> 0.01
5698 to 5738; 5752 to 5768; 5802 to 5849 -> 0.05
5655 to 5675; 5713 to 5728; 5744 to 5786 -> -0.06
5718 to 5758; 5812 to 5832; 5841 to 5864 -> -0.05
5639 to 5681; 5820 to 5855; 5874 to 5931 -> -0.10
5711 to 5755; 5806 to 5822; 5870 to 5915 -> -0.09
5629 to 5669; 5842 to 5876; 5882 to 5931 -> -0.08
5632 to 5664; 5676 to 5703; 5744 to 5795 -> -0.02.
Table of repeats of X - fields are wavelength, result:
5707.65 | 4.43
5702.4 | 4.43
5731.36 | 4.78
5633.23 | 4.35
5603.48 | 4.41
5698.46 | 4.55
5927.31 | 4.56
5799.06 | 4.84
